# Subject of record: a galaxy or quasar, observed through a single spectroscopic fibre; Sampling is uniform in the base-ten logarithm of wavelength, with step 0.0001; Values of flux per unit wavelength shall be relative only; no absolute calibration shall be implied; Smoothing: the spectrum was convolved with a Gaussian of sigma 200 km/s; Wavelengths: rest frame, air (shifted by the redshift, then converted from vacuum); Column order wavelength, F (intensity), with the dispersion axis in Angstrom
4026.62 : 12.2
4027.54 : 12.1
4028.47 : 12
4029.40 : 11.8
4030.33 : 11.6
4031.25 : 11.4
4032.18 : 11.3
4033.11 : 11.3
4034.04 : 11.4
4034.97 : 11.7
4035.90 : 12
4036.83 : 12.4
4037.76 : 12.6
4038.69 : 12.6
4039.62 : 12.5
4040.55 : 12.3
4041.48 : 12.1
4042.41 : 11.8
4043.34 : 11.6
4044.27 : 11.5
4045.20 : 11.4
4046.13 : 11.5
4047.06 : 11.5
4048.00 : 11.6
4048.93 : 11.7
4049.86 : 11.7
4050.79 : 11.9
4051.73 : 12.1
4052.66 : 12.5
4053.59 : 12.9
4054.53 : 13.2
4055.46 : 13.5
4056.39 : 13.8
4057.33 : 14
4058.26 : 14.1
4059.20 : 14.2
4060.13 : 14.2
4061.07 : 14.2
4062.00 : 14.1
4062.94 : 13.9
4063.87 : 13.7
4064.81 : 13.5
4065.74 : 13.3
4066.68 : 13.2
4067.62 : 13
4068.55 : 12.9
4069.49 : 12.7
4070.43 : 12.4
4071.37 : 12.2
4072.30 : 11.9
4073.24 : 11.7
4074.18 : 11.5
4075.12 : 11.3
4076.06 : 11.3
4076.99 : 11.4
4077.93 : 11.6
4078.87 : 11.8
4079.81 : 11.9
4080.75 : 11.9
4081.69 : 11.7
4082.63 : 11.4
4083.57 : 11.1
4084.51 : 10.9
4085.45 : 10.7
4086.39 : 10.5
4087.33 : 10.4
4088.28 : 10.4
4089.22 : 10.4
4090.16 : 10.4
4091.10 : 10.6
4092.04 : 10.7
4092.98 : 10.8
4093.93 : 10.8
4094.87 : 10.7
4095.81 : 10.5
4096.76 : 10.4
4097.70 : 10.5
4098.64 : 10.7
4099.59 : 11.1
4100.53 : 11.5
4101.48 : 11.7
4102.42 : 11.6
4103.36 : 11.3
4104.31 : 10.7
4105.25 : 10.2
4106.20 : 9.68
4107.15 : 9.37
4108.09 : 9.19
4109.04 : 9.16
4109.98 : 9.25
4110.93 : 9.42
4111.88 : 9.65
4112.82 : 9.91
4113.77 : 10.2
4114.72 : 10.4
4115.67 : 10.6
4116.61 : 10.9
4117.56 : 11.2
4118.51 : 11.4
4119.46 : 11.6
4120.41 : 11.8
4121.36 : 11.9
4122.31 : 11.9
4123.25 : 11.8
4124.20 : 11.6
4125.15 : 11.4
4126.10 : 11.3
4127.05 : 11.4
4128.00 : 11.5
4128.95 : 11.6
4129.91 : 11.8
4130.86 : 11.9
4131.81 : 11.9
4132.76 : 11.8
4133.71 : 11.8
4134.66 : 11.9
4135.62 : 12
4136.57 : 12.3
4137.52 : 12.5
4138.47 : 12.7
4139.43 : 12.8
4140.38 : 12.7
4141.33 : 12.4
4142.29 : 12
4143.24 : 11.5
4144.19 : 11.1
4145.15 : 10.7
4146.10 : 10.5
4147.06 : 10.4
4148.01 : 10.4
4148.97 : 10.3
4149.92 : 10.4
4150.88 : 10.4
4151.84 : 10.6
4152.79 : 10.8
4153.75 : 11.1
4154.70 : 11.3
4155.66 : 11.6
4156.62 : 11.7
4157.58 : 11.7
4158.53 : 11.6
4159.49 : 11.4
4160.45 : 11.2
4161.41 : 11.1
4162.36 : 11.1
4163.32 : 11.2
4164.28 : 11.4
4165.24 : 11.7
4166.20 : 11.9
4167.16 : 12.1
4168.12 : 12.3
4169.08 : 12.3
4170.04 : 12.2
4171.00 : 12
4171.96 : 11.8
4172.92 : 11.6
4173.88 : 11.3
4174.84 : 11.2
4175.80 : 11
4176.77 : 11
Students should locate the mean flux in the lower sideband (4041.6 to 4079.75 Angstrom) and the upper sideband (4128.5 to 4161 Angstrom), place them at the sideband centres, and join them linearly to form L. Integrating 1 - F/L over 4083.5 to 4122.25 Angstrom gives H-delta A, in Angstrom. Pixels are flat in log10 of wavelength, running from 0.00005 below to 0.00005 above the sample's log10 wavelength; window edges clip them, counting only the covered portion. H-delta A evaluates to 4.56 Angstrom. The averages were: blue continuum 12.5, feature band 10.6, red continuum 11.5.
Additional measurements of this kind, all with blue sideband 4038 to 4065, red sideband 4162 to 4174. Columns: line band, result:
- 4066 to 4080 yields 0.54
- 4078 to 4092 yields 1.63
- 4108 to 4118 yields 1.81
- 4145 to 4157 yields 1.15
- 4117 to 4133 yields 0.66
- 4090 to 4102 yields 1.51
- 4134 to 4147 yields 0.14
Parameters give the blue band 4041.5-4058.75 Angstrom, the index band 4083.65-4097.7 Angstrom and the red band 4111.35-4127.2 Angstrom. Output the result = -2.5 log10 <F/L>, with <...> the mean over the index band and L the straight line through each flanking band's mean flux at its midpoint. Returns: 0.10 mag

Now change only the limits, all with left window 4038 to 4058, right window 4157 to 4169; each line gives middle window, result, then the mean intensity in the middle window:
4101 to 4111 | 0.17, 10.2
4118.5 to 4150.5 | 0.01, 11.6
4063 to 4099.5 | 0.05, 11.5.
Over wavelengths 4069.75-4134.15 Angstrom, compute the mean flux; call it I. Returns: 11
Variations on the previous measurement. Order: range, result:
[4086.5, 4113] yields 10.4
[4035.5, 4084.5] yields 12.4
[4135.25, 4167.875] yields 11.4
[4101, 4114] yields 10.1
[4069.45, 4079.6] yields 11.8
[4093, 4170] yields 11.2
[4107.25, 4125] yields 10.7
